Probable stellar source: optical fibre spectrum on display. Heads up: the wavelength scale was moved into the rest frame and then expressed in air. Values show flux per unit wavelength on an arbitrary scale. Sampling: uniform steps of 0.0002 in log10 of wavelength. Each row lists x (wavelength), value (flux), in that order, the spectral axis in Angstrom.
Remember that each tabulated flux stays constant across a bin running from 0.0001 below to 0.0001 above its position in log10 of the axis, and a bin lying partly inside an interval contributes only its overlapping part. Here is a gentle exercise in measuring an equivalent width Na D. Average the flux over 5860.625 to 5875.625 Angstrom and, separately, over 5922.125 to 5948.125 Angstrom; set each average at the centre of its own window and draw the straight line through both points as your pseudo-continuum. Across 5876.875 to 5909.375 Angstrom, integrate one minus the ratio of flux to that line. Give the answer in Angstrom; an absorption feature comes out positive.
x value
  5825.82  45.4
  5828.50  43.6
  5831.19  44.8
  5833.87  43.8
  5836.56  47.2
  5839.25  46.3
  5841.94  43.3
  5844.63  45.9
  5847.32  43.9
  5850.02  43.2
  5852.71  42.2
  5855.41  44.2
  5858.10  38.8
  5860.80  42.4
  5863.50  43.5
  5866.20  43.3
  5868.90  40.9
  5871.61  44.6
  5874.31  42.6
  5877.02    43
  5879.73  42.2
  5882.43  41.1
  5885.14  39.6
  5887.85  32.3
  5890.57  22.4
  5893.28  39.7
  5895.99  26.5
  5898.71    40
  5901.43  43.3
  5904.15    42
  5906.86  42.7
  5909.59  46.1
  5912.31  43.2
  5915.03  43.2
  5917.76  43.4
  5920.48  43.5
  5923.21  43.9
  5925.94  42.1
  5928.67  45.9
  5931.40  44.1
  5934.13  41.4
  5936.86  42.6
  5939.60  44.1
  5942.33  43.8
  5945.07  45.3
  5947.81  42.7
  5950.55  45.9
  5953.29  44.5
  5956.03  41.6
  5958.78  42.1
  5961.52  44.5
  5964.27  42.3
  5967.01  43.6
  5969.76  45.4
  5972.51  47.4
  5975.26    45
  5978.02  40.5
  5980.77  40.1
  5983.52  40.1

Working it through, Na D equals 3.9 Angstrom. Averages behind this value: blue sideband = 42.9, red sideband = 43.6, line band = 38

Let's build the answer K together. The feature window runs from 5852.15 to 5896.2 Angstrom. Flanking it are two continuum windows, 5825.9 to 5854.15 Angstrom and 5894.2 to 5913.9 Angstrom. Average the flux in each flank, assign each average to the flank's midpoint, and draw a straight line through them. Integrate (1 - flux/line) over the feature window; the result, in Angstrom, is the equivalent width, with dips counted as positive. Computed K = 2.9 Angstrom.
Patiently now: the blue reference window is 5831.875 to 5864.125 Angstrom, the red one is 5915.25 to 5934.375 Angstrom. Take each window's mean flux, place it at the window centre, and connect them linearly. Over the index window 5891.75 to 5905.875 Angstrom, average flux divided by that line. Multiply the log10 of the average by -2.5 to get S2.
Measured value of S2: 0.14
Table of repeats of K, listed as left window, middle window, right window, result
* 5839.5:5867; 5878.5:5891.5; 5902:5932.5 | 2.3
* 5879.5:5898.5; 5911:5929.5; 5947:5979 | -2.4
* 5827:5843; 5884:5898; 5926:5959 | 3.8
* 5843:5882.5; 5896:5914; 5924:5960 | 0.7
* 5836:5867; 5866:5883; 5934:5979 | 0.4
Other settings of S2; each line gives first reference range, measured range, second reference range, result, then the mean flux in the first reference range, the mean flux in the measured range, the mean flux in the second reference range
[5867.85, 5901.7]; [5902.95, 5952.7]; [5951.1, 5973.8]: -0.06 mag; 38.1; 43.7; 44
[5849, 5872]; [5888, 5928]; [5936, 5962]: 0.08 mag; 42.5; 40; 43.7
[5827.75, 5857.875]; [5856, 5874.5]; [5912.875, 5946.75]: 0.04 mag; 44.2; 42.4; 43.6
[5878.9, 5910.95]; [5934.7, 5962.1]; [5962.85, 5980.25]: -0.04 mag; 38.1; 43.6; 43.8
